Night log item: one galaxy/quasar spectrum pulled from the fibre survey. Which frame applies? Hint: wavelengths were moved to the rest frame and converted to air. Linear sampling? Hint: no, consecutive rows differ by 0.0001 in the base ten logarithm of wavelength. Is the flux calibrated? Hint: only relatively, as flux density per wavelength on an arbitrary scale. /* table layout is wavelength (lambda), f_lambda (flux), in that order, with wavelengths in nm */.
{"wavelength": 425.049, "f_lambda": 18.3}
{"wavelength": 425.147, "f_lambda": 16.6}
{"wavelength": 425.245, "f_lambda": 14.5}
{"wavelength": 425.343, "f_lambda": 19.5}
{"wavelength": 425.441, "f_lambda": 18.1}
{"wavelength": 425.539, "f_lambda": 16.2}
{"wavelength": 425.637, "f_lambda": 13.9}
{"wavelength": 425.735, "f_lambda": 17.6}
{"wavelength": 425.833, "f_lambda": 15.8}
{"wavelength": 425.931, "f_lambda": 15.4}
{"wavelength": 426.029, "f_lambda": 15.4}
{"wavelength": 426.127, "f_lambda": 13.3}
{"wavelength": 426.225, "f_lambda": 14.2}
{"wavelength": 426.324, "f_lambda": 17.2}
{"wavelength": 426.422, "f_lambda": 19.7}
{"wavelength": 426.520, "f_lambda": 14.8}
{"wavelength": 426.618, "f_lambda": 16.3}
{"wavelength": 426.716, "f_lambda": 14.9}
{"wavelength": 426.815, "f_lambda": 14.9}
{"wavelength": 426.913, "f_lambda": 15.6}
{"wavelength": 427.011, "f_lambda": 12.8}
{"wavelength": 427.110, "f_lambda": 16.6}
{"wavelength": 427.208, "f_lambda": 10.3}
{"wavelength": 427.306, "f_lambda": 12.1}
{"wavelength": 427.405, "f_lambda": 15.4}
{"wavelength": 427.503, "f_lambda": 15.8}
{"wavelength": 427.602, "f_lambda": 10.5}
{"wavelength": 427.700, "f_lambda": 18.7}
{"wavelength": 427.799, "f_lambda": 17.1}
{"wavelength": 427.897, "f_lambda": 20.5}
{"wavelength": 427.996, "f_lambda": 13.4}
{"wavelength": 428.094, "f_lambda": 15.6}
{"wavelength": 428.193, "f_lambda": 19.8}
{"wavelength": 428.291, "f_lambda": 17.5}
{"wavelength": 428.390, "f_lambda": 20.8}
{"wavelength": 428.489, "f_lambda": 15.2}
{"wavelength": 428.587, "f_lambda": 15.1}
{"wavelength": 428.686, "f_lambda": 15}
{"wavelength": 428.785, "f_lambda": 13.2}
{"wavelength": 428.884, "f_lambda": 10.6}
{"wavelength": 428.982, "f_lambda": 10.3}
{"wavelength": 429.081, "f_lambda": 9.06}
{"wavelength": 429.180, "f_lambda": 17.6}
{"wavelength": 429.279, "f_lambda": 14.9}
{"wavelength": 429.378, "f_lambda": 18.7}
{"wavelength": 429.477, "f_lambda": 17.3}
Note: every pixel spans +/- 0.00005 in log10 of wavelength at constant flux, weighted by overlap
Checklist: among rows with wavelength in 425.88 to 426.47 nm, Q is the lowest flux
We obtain 13.3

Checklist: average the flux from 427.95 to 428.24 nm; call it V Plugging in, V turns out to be 16.3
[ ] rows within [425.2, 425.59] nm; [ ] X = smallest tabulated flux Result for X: 14.5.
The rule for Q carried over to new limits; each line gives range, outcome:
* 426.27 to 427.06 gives 12.8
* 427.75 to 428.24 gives 13.4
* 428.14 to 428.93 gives 10.6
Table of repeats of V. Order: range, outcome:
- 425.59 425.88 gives 15.8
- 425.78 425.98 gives 15.7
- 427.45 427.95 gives 16.5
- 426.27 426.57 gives 17.2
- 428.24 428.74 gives 16.7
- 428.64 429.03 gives 12.3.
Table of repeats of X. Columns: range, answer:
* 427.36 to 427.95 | 10.5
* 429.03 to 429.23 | 9.06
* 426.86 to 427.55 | 10.3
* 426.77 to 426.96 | 14.9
